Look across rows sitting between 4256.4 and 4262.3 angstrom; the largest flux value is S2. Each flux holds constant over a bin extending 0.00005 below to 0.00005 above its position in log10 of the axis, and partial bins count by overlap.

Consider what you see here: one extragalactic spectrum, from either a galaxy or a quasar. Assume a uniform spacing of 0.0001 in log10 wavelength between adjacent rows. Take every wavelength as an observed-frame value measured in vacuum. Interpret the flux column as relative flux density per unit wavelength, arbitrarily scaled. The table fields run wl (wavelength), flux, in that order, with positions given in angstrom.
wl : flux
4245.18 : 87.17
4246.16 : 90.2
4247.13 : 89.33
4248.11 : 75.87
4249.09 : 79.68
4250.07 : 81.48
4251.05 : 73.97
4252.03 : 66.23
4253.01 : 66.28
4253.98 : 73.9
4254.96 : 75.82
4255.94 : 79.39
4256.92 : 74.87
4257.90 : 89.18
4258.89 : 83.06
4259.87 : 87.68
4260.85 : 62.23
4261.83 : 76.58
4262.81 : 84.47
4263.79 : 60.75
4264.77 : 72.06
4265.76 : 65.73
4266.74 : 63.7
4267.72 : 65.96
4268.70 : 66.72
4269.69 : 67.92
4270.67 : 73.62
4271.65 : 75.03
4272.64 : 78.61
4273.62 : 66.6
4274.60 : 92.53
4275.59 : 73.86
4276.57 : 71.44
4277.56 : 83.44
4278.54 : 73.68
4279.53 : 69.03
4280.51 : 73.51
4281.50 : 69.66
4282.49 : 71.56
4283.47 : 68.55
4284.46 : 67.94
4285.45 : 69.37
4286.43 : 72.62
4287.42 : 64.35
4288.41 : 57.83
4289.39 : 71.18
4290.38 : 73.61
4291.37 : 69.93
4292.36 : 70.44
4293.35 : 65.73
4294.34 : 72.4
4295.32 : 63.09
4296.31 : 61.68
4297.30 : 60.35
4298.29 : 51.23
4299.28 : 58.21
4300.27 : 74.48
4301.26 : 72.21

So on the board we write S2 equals 89.18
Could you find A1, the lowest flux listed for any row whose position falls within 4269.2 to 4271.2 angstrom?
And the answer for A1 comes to 67.92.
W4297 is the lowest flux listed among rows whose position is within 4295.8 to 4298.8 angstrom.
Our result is 51.23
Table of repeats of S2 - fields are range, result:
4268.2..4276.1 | 92.53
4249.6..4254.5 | 81.48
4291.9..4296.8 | 72.4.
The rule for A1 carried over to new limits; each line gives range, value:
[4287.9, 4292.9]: 57.83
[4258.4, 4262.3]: 62.23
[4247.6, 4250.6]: 75.87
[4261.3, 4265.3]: 60.75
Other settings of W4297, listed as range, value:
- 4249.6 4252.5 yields 66.23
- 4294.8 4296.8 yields 61.68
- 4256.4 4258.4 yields 74.87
